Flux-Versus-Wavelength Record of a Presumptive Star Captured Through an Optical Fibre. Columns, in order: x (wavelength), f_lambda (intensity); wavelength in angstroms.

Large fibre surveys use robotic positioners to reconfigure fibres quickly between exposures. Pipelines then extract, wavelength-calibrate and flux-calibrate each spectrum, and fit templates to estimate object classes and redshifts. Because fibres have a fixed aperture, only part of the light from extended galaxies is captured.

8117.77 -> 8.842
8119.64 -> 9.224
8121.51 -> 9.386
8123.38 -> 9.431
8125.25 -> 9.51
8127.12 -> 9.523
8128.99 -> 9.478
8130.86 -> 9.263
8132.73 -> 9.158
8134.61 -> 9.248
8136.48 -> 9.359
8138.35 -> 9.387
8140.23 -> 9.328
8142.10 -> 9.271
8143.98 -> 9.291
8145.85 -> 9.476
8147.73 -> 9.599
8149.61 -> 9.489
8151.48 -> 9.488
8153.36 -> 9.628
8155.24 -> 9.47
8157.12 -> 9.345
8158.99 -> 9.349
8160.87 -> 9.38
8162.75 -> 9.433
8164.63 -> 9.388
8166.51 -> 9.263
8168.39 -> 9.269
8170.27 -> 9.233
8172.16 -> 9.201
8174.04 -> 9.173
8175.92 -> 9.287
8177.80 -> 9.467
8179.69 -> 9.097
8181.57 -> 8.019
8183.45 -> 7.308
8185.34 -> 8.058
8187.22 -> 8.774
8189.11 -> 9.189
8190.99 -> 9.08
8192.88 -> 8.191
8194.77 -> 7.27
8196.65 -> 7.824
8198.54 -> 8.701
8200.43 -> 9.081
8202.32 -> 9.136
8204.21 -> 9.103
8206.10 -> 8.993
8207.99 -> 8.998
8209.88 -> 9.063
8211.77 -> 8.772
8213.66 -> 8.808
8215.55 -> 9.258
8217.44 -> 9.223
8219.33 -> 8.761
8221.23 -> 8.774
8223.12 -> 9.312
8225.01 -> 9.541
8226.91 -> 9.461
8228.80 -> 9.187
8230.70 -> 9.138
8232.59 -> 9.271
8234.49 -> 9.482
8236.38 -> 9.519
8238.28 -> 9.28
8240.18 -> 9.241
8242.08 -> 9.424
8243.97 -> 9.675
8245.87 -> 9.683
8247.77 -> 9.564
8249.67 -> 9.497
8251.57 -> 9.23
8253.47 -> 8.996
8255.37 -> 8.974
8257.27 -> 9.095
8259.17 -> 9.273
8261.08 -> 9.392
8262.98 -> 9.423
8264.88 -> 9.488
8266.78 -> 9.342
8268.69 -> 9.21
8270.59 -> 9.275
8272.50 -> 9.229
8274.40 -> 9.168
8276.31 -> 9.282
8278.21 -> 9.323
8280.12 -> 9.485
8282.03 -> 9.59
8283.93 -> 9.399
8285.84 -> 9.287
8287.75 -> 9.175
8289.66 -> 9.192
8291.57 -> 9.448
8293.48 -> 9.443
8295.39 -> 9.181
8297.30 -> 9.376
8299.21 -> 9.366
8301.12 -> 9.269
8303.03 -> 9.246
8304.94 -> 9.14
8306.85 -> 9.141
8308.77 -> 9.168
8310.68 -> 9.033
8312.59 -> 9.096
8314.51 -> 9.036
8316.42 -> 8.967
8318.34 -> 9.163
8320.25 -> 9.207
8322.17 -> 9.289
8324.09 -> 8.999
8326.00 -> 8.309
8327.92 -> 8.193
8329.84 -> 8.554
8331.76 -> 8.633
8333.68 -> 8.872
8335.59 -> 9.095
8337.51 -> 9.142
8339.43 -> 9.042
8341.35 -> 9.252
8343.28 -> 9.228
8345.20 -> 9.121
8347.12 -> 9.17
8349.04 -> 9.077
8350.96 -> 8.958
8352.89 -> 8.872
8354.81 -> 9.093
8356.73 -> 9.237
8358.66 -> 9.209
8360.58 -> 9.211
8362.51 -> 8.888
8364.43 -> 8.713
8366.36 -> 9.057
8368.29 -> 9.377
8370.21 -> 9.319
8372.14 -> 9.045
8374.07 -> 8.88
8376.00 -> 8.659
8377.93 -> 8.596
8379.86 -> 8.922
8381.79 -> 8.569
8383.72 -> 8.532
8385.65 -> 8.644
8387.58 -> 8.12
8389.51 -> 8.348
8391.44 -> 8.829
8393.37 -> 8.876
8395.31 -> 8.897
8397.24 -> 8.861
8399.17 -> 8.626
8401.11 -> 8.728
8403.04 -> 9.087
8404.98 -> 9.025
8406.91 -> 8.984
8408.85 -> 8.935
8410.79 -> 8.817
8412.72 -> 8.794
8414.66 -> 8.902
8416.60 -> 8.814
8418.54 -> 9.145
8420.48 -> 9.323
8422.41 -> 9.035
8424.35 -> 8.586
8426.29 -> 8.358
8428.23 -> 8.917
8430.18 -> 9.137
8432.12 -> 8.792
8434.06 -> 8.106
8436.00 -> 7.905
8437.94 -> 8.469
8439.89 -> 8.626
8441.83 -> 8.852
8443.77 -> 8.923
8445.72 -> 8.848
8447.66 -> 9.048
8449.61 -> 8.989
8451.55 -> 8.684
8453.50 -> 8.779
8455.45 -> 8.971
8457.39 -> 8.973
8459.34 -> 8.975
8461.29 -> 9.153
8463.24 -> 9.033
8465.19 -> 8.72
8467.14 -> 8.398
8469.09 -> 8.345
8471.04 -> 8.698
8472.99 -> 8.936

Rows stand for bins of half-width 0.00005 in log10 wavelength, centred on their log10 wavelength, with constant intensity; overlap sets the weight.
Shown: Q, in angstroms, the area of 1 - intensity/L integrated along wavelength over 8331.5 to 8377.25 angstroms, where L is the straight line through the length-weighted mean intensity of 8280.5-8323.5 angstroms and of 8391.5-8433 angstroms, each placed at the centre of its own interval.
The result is 0.1 angstroms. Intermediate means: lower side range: 9.24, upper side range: 8.89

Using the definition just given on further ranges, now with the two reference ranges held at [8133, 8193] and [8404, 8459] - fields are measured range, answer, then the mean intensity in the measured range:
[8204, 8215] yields 0.2 angstroms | 8.96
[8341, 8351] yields -0.2 angstroms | 9.14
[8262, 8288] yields -0.9 angstroms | 9.34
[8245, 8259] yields -0.4 angstroms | 9.29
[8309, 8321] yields -0.2 angstroms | 9.09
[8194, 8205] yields 0.7 angstroms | 8.53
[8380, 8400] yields 0.5 angstroms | 8.65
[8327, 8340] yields 0.2 angstroms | 8.79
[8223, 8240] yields -0.5 angstroms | 9.35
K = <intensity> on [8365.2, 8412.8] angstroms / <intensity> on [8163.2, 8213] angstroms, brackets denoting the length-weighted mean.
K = 1.00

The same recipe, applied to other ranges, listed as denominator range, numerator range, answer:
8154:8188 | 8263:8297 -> 1.03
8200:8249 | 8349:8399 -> 0.96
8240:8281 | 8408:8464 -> 0.95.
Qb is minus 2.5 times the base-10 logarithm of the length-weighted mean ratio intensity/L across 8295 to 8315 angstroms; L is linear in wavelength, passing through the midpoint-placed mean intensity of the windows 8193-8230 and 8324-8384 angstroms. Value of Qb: -0.03 mag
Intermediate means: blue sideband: 8.89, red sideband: 8.94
